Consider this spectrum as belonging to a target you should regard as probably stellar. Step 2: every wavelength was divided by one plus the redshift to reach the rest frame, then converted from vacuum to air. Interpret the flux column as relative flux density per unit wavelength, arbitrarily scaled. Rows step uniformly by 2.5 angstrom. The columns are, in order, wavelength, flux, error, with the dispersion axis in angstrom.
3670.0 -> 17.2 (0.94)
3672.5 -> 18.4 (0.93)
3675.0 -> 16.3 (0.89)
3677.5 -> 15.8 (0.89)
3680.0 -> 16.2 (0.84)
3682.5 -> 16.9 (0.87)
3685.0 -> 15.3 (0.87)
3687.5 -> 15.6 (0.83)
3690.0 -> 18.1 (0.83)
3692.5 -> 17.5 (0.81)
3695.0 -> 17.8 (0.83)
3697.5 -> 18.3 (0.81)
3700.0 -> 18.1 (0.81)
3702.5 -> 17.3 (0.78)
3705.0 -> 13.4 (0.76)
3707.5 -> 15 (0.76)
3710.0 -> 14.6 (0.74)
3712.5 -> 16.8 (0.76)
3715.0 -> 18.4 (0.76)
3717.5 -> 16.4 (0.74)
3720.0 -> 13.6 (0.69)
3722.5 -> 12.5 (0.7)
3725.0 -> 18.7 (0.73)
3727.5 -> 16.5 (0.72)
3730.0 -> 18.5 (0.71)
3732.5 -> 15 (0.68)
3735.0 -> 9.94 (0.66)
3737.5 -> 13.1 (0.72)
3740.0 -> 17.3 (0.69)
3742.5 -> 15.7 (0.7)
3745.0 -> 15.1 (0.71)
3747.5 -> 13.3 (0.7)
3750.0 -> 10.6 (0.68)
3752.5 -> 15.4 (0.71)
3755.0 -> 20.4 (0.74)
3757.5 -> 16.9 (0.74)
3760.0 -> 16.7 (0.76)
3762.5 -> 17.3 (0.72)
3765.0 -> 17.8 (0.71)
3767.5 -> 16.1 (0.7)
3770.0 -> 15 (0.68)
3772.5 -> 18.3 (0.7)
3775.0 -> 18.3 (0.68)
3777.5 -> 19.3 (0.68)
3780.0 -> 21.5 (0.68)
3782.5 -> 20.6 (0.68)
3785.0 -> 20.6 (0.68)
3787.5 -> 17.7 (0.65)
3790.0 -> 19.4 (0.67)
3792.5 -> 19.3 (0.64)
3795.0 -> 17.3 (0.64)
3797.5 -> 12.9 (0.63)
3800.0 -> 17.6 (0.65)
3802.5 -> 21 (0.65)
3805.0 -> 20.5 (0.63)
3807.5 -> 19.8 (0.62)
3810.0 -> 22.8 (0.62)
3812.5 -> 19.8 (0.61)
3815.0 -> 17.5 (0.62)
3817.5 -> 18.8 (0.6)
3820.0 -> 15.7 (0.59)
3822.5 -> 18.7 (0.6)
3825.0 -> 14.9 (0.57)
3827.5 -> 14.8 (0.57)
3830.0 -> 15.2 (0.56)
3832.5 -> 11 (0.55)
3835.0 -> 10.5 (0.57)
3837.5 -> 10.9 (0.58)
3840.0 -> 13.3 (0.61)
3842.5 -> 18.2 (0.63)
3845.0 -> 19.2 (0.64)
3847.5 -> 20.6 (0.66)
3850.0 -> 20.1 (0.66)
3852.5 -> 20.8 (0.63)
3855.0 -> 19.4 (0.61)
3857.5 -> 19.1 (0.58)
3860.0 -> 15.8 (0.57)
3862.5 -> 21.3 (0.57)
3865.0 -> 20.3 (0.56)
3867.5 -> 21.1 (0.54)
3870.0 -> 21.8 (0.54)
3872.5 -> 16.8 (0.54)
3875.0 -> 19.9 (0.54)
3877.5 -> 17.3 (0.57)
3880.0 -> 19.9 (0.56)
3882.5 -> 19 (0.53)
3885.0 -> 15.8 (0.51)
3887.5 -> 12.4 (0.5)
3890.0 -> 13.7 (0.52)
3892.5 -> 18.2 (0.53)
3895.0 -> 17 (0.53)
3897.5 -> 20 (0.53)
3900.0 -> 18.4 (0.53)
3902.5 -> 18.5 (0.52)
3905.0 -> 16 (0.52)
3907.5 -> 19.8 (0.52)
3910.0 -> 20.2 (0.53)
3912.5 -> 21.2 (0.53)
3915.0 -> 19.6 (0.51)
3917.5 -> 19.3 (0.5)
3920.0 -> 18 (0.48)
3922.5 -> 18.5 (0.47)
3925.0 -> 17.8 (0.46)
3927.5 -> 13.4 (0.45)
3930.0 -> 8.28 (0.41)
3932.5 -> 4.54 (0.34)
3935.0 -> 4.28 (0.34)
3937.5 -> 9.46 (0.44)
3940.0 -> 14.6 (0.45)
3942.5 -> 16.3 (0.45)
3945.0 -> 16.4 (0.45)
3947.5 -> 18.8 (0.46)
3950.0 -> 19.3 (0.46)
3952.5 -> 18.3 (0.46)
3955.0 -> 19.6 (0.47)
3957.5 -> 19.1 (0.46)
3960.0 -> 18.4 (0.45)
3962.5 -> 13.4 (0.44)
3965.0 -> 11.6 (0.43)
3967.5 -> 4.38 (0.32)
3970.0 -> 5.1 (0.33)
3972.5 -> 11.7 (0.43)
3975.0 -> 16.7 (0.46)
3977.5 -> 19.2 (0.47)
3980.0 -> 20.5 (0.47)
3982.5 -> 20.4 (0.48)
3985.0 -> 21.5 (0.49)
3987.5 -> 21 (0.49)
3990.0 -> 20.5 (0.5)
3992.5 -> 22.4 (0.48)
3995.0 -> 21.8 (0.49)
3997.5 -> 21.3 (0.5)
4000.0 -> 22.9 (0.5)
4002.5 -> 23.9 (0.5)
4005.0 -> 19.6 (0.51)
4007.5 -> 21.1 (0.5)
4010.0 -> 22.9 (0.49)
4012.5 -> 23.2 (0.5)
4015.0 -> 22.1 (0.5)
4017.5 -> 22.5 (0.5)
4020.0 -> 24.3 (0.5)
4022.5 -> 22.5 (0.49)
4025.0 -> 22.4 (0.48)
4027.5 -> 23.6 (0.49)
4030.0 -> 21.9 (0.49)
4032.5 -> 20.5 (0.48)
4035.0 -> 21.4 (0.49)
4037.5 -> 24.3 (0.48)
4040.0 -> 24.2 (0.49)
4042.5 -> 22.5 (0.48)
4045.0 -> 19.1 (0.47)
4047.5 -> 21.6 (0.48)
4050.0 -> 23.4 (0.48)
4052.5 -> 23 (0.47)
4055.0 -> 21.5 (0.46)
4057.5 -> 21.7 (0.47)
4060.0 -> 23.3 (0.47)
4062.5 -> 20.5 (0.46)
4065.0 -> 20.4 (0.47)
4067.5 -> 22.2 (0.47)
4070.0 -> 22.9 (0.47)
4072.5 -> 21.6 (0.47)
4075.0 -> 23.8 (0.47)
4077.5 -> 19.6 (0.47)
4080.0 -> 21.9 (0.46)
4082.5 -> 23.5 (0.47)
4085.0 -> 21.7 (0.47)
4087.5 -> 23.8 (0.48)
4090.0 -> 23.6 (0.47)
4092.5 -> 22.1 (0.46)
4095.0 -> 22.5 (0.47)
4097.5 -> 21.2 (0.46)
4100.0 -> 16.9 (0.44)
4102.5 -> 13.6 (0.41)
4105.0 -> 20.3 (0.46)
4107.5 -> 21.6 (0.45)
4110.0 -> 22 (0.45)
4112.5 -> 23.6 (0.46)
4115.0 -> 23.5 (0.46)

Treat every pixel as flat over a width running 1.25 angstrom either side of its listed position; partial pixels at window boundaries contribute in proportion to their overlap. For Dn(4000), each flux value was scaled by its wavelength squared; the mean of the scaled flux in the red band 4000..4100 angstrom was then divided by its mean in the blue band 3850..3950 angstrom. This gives 1.40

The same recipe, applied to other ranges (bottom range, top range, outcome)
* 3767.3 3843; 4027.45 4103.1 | 1.43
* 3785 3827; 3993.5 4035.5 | 1.35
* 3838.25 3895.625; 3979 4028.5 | 1.29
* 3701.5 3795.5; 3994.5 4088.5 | 1.56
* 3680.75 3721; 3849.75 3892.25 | 1.23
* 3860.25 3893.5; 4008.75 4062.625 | 1.34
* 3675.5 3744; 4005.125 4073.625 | 1.64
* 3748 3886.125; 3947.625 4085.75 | 1.27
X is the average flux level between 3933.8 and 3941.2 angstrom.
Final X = 9.45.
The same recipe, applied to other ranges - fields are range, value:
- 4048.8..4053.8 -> 23.2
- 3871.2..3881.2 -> 18.5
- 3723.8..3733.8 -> 17.1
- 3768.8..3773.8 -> 16.7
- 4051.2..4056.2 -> 22.3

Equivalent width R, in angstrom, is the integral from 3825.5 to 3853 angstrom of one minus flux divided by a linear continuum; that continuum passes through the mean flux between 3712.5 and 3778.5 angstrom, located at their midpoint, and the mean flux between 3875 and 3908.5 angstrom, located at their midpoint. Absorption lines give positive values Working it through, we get 2.01 angstrom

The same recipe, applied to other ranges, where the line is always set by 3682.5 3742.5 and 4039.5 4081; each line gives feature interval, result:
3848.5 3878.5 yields -1.52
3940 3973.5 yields 8.83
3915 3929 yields 1.52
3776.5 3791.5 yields -2.30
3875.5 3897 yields 2.34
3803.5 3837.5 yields 2.05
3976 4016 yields -1.27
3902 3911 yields 0.33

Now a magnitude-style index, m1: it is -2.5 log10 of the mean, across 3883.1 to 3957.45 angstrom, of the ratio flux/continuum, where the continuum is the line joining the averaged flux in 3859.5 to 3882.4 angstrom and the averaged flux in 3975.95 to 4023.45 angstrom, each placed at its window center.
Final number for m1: 0.25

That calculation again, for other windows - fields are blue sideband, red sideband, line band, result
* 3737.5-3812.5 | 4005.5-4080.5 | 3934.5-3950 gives 0.397 mag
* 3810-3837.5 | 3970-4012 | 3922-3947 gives 0.444 mag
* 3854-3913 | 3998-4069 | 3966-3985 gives 0.395 mag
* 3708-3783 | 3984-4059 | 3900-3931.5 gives 0.140 mag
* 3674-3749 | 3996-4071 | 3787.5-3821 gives -0.055 mag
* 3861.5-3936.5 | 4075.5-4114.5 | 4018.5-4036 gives -0.133 mag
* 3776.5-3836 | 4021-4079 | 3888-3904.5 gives 0.123 mag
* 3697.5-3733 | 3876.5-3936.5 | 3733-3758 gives 0.103 mag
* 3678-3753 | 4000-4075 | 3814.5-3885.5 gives 0.057 mag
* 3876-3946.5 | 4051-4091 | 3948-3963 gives -0.034 mag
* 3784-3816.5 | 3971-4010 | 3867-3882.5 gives 0.006 mag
